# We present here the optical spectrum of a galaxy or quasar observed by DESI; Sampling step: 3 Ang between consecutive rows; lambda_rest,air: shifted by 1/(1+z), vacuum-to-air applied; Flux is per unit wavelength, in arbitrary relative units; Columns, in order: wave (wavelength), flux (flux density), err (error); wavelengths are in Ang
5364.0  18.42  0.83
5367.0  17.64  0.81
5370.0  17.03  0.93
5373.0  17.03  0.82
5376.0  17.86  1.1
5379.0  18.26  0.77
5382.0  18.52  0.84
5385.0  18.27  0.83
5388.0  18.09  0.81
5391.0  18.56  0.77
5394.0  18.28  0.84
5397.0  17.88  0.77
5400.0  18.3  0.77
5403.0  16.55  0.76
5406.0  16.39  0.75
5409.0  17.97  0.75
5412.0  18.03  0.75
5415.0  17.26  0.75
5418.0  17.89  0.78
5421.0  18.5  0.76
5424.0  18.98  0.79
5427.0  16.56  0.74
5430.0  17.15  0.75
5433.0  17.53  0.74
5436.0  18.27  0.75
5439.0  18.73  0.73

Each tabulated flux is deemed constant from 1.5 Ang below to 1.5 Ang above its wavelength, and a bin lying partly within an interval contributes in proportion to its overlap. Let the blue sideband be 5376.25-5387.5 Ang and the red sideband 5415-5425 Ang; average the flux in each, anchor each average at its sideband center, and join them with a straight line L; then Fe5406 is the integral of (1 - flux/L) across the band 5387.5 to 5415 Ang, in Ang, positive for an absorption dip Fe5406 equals 0.8 Ang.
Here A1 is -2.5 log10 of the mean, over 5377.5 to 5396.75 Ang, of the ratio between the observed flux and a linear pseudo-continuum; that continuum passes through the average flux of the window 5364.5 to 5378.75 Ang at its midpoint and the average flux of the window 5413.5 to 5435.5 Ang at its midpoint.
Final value -0.04 mag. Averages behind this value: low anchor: 17.5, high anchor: 17.7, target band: 18.3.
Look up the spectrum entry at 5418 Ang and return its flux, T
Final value 17.89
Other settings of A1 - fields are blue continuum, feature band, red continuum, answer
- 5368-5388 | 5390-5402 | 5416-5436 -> -0.02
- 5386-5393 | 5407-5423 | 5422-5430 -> 0.00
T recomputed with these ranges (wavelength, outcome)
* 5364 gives 18.42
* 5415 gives 17.26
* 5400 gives 18.3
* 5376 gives 17.86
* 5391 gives 18.56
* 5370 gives 17.03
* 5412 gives 18.03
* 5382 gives 18.52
